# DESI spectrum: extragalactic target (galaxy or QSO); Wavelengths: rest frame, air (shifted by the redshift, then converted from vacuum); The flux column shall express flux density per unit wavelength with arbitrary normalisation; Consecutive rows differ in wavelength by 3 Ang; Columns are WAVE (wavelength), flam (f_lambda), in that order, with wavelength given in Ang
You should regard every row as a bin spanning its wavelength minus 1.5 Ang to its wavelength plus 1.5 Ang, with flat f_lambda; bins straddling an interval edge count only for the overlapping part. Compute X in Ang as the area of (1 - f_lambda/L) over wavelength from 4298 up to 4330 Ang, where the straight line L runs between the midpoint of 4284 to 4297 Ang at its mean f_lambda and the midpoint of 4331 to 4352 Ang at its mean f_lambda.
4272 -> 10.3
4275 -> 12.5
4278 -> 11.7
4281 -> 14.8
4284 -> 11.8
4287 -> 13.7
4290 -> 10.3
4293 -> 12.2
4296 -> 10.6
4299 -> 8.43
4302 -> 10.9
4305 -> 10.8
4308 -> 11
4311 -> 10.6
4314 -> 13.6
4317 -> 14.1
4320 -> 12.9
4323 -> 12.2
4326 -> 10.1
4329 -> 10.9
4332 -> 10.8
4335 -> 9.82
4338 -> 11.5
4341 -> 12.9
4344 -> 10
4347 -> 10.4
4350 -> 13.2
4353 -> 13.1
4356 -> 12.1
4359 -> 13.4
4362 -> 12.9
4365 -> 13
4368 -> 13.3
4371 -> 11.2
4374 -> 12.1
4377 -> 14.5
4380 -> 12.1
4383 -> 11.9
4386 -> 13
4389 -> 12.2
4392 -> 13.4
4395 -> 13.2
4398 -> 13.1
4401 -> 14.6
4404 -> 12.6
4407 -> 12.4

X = 0.2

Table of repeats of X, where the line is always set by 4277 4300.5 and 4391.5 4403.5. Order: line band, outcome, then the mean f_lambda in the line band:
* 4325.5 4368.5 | 2.86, 11.8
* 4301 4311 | 0.94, 10.9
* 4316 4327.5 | -0.01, 12.2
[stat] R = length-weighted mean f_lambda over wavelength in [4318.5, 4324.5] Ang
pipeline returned 12.5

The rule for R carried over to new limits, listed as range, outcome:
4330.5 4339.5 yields 10.7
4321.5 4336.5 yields 10.8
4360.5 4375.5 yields 12.5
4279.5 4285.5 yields 13.3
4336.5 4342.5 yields 12.2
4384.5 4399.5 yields 13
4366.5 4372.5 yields 12.2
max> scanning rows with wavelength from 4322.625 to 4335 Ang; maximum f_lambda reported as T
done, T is 12.2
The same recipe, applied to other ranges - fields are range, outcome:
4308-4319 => 14.1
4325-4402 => 14.6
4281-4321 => 14.8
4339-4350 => 13.2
